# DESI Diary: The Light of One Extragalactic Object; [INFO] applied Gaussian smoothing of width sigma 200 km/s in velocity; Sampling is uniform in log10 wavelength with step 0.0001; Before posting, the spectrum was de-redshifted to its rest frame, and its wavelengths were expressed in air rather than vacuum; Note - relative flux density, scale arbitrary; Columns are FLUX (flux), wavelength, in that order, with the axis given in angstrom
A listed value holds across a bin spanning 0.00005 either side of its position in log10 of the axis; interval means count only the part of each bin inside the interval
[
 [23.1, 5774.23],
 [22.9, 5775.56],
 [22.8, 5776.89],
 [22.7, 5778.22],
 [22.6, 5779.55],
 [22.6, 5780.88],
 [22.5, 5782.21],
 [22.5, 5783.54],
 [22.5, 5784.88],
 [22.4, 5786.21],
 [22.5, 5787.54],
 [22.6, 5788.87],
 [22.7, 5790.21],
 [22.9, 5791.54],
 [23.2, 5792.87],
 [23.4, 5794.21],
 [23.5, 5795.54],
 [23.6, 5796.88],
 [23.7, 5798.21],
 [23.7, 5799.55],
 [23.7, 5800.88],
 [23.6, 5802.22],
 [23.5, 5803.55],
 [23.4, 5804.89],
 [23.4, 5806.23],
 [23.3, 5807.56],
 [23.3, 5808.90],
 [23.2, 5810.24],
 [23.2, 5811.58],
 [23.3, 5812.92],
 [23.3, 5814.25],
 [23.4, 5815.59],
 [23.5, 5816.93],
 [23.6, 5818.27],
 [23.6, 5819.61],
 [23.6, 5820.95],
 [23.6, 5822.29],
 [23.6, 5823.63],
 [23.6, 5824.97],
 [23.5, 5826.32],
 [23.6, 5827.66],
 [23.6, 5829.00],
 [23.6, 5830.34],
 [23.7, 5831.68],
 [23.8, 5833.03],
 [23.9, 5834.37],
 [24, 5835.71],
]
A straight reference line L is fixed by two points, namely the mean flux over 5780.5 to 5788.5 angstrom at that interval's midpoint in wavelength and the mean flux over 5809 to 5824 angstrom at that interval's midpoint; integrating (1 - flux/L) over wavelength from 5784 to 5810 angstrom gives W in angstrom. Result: -0.4 angstrom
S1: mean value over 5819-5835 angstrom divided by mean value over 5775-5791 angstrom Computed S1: 1.05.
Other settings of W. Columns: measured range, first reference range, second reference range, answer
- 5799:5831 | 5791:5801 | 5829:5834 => 0.1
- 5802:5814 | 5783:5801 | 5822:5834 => 0.0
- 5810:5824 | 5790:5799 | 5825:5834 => 0.0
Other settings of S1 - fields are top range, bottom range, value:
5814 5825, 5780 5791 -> 1.04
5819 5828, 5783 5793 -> 1.04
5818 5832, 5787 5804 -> 1.01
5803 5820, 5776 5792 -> 1.03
